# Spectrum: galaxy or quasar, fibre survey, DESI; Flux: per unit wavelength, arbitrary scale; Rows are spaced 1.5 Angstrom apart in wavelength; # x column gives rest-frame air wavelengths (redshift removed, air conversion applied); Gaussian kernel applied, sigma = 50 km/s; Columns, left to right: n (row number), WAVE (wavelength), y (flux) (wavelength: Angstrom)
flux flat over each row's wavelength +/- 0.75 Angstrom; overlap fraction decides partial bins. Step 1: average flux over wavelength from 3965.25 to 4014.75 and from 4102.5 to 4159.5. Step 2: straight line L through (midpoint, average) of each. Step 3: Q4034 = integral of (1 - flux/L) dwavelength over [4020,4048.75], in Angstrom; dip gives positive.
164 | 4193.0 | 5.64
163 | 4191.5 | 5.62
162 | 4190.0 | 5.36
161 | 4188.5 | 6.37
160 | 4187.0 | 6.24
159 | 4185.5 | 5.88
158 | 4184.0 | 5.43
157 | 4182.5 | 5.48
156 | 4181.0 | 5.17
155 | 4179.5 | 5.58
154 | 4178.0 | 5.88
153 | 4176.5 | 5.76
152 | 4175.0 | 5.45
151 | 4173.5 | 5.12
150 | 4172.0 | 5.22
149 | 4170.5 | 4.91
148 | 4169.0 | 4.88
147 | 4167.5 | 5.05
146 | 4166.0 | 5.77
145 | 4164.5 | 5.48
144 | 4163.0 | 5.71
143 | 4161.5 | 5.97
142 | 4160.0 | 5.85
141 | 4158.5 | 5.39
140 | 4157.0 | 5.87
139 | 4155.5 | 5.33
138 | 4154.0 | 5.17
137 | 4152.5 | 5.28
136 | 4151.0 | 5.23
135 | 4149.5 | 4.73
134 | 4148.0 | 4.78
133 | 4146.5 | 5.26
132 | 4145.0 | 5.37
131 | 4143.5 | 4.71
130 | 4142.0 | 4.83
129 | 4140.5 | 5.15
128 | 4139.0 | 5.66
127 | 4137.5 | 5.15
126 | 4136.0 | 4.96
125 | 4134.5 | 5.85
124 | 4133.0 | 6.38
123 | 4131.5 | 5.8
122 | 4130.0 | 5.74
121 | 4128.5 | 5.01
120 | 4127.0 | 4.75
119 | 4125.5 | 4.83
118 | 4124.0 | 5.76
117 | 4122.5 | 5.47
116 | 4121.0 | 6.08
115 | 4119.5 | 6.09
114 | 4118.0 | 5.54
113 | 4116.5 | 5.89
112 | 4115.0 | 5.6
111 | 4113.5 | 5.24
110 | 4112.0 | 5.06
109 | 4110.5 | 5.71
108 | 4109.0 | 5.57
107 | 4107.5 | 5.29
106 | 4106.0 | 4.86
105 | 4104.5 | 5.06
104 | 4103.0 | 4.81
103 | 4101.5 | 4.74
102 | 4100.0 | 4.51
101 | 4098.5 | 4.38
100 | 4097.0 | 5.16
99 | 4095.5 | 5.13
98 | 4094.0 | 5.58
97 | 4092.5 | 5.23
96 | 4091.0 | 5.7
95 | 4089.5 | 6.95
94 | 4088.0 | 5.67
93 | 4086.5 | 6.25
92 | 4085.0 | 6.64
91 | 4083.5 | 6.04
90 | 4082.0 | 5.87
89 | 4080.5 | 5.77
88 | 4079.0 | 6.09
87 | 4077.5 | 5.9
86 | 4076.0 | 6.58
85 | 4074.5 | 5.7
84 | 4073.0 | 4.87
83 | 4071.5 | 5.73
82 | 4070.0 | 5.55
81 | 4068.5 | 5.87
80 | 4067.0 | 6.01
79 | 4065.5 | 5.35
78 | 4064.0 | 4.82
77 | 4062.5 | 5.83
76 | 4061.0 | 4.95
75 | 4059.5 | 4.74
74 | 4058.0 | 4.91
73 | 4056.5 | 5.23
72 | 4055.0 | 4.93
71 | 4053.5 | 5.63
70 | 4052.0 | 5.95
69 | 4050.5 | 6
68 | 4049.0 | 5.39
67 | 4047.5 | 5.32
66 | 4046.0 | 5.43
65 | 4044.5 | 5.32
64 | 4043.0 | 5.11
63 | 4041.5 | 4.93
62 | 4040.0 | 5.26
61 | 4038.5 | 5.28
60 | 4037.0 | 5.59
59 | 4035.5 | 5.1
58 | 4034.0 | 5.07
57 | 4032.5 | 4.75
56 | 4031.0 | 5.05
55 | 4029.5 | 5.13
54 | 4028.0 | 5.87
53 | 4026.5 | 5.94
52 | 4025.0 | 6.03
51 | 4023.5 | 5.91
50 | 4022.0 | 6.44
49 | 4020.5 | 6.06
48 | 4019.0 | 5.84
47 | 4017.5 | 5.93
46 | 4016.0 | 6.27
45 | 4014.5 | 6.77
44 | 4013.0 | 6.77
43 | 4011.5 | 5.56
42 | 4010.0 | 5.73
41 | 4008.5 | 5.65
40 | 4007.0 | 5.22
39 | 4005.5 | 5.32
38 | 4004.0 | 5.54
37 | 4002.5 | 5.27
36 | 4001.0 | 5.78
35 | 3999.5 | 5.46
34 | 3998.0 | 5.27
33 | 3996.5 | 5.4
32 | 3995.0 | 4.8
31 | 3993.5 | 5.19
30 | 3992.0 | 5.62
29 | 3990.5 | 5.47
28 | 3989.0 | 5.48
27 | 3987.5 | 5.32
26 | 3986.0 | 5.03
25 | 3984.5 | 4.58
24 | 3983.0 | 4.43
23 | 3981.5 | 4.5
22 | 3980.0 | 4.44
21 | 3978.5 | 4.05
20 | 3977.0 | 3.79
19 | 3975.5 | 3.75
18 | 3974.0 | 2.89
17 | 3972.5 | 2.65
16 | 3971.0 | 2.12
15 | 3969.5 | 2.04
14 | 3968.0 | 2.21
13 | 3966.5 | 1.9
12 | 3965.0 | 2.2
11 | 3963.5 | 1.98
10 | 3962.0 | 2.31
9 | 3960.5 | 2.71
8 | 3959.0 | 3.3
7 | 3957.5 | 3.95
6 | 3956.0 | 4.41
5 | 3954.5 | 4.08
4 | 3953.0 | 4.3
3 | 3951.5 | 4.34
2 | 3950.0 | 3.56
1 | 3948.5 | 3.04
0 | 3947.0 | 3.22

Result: -3.5 Angstrom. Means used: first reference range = 4.62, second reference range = 5.35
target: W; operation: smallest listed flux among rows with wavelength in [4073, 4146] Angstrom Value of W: 4.38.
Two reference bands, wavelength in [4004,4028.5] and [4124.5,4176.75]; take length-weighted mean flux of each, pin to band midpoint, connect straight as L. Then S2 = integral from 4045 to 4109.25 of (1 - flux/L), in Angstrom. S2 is 2.00 Angstrom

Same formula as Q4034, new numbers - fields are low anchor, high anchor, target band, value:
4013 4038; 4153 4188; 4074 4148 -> 1.63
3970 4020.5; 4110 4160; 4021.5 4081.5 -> -3.57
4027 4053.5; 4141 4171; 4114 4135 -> -1.28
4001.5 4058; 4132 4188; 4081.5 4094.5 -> -1.18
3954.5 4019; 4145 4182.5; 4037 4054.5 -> -2.39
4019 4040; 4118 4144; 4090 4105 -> 1.13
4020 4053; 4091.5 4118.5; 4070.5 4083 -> -1.17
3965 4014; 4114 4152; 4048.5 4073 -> -2.16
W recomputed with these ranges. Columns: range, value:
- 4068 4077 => 4.87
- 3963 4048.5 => 1.9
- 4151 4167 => 5.17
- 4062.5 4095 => 4.82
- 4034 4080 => 4.74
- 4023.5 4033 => 4.75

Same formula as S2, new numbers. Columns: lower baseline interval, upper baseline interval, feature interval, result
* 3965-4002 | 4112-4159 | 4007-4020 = -4.6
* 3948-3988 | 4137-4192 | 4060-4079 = -4.8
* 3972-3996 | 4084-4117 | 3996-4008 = -1.9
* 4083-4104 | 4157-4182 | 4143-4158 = 0.8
